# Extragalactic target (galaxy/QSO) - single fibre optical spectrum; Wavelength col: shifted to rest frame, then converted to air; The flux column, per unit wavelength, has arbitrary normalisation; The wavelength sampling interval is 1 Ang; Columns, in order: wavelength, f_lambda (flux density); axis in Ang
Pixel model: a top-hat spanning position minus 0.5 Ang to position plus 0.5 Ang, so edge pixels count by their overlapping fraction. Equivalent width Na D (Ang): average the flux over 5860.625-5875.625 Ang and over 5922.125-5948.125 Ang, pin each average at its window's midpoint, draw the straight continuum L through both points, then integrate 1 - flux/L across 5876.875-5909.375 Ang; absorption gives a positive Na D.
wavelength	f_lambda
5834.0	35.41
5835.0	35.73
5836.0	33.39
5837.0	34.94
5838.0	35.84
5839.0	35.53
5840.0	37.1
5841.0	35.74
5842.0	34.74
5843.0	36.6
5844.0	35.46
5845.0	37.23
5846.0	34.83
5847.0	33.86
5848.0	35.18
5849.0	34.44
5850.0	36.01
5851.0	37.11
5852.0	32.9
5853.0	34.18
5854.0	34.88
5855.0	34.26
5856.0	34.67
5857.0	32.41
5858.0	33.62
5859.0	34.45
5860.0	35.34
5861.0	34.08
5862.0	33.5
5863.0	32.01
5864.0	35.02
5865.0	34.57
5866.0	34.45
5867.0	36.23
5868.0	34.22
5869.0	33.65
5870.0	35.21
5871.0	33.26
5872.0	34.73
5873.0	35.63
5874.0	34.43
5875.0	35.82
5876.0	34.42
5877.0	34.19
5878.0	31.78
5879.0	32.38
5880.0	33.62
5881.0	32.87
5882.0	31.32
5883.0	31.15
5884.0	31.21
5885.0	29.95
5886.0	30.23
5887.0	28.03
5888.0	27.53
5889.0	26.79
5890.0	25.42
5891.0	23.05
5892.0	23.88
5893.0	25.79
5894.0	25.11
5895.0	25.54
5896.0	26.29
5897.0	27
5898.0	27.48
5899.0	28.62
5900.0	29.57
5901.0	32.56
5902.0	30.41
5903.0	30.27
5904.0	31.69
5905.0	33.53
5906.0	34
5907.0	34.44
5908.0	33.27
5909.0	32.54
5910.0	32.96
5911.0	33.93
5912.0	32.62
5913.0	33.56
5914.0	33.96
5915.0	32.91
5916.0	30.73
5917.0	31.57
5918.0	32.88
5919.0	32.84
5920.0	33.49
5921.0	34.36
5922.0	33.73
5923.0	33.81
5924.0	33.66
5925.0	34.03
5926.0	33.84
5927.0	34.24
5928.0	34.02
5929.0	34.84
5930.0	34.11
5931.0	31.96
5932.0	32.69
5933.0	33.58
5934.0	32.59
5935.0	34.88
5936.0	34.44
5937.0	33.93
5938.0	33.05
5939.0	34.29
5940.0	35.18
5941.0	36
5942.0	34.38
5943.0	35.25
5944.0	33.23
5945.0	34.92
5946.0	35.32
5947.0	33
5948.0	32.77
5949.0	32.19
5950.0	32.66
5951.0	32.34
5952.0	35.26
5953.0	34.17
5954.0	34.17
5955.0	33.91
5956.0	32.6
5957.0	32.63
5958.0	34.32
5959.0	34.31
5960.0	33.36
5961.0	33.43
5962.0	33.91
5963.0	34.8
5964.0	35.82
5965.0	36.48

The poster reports 4.4 Ang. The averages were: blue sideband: 34.5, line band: 29.7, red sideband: 34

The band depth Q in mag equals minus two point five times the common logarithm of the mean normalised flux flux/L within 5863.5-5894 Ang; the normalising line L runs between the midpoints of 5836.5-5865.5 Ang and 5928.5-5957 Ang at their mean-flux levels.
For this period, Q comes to 0.097 mag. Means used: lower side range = 34.8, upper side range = 33.8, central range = 31.6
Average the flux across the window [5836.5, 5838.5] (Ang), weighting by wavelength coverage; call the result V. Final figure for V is 35.4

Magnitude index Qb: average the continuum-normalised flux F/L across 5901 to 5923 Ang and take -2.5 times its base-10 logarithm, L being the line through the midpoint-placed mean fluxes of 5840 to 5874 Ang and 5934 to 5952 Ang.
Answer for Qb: 0.04 mag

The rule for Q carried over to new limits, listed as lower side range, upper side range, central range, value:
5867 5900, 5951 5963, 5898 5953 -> -0.03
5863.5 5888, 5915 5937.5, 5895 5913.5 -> 0.07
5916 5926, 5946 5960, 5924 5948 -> -0.02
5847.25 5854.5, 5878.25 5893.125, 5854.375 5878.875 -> -0.07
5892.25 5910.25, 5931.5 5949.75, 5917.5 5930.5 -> -0.05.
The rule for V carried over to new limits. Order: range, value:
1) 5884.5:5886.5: 30.1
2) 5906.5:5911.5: 33.4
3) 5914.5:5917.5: 31.7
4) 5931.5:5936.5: 33.6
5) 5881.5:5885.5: 30.9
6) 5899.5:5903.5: 30.7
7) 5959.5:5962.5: 33.6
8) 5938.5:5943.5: 35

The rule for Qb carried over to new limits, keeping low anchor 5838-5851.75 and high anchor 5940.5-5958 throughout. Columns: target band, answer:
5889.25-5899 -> 0.33 mag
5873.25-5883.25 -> 0.06 mag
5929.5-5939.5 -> 0.02 mag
